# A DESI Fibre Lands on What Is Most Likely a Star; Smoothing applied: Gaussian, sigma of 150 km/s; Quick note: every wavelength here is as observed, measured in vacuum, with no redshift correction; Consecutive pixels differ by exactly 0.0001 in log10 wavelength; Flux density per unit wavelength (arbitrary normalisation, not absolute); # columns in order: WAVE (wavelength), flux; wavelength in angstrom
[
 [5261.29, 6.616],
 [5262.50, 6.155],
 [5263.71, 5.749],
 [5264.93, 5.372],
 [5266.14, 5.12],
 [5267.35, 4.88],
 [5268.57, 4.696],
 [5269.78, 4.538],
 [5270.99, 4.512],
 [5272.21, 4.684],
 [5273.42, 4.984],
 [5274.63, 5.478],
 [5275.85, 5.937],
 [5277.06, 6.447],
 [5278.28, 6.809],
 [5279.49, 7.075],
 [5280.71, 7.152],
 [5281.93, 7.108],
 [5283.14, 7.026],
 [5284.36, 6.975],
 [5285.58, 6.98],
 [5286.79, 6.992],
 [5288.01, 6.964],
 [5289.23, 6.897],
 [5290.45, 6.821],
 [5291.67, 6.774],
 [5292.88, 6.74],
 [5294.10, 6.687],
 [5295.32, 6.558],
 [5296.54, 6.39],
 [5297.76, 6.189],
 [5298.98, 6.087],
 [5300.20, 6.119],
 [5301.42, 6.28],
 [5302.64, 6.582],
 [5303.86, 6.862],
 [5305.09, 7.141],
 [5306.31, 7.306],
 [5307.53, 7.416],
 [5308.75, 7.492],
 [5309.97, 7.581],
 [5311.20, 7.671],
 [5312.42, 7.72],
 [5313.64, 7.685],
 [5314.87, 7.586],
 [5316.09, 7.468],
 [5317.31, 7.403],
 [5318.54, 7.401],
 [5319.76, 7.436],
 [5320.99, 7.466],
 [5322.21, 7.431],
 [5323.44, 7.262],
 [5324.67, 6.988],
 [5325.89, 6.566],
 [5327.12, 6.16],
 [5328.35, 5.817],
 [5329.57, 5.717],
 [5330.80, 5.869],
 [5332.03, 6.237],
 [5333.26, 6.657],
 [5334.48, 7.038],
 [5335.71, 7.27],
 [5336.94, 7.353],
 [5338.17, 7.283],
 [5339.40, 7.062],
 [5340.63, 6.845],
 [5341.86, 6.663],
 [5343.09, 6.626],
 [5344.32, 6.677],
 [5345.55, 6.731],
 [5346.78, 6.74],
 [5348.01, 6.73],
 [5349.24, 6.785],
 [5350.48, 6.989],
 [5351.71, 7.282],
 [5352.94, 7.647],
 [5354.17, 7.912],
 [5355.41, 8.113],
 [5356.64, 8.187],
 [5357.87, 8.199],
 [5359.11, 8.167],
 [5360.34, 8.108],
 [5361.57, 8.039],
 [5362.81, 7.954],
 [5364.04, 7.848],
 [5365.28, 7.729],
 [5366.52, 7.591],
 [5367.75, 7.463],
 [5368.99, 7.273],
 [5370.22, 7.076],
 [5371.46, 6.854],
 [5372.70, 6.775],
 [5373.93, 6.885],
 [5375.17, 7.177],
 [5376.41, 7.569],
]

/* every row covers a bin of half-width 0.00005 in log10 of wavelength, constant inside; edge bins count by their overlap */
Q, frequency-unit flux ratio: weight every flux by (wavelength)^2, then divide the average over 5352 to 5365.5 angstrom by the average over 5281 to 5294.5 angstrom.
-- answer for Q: 1.19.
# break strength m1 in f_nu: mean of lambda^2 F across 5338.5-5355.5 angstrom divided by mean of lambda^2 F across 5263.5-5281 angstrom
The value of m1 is 1.31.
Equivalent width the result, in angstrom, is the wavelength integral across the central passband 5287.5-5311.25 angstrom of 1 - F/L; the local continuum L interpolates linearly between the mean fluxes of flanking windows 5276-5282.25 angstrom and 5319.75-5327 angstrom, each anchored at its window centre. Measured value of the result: 0.5 angstrom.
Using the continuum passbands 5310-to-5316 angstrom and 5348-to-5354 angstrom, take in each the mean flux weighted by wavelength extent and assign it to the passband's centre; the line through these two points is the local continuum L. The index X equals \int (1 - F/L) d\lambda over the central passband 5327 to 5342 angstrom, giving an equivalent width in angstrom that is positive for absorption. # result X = 1.53 angstrom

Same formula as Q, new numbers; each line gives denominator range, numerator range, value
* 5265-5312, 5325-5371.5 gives 1.14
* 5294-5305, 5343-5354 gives 1.10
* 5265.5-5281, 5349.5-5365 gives 1.46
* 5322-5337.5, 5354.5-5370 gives 1.20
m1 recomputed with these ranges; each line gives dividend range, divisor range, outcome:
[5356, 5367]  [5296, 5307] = 1.25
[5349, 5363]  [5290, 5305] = 1.22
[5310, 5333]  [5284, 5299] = 1.05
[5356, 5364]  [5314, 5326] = 1.12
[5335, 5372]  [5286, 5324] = 1.07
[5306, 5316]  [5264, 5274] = 1.58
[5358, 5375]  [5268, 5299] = 1.23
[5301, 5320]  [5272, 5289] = 1.14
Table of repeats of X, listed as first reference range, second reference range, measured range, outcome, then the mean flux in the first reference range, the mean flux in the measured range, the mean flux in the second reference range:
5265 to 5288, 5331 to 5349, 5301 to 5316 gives -2.1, 5.98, 7.3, 6.83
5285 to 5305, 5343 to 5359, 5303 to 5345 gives -0.3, 6.63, 7.03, 7.33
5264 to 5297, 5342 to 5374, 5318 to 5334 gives 0.4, 6.17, 6.69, 7.4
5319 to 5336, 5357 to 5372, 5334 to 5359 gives 0.0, 6.7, 7.23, 7.71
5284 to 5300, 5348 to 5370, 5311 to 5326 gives -0.7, 6.68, 7.41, 7.68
